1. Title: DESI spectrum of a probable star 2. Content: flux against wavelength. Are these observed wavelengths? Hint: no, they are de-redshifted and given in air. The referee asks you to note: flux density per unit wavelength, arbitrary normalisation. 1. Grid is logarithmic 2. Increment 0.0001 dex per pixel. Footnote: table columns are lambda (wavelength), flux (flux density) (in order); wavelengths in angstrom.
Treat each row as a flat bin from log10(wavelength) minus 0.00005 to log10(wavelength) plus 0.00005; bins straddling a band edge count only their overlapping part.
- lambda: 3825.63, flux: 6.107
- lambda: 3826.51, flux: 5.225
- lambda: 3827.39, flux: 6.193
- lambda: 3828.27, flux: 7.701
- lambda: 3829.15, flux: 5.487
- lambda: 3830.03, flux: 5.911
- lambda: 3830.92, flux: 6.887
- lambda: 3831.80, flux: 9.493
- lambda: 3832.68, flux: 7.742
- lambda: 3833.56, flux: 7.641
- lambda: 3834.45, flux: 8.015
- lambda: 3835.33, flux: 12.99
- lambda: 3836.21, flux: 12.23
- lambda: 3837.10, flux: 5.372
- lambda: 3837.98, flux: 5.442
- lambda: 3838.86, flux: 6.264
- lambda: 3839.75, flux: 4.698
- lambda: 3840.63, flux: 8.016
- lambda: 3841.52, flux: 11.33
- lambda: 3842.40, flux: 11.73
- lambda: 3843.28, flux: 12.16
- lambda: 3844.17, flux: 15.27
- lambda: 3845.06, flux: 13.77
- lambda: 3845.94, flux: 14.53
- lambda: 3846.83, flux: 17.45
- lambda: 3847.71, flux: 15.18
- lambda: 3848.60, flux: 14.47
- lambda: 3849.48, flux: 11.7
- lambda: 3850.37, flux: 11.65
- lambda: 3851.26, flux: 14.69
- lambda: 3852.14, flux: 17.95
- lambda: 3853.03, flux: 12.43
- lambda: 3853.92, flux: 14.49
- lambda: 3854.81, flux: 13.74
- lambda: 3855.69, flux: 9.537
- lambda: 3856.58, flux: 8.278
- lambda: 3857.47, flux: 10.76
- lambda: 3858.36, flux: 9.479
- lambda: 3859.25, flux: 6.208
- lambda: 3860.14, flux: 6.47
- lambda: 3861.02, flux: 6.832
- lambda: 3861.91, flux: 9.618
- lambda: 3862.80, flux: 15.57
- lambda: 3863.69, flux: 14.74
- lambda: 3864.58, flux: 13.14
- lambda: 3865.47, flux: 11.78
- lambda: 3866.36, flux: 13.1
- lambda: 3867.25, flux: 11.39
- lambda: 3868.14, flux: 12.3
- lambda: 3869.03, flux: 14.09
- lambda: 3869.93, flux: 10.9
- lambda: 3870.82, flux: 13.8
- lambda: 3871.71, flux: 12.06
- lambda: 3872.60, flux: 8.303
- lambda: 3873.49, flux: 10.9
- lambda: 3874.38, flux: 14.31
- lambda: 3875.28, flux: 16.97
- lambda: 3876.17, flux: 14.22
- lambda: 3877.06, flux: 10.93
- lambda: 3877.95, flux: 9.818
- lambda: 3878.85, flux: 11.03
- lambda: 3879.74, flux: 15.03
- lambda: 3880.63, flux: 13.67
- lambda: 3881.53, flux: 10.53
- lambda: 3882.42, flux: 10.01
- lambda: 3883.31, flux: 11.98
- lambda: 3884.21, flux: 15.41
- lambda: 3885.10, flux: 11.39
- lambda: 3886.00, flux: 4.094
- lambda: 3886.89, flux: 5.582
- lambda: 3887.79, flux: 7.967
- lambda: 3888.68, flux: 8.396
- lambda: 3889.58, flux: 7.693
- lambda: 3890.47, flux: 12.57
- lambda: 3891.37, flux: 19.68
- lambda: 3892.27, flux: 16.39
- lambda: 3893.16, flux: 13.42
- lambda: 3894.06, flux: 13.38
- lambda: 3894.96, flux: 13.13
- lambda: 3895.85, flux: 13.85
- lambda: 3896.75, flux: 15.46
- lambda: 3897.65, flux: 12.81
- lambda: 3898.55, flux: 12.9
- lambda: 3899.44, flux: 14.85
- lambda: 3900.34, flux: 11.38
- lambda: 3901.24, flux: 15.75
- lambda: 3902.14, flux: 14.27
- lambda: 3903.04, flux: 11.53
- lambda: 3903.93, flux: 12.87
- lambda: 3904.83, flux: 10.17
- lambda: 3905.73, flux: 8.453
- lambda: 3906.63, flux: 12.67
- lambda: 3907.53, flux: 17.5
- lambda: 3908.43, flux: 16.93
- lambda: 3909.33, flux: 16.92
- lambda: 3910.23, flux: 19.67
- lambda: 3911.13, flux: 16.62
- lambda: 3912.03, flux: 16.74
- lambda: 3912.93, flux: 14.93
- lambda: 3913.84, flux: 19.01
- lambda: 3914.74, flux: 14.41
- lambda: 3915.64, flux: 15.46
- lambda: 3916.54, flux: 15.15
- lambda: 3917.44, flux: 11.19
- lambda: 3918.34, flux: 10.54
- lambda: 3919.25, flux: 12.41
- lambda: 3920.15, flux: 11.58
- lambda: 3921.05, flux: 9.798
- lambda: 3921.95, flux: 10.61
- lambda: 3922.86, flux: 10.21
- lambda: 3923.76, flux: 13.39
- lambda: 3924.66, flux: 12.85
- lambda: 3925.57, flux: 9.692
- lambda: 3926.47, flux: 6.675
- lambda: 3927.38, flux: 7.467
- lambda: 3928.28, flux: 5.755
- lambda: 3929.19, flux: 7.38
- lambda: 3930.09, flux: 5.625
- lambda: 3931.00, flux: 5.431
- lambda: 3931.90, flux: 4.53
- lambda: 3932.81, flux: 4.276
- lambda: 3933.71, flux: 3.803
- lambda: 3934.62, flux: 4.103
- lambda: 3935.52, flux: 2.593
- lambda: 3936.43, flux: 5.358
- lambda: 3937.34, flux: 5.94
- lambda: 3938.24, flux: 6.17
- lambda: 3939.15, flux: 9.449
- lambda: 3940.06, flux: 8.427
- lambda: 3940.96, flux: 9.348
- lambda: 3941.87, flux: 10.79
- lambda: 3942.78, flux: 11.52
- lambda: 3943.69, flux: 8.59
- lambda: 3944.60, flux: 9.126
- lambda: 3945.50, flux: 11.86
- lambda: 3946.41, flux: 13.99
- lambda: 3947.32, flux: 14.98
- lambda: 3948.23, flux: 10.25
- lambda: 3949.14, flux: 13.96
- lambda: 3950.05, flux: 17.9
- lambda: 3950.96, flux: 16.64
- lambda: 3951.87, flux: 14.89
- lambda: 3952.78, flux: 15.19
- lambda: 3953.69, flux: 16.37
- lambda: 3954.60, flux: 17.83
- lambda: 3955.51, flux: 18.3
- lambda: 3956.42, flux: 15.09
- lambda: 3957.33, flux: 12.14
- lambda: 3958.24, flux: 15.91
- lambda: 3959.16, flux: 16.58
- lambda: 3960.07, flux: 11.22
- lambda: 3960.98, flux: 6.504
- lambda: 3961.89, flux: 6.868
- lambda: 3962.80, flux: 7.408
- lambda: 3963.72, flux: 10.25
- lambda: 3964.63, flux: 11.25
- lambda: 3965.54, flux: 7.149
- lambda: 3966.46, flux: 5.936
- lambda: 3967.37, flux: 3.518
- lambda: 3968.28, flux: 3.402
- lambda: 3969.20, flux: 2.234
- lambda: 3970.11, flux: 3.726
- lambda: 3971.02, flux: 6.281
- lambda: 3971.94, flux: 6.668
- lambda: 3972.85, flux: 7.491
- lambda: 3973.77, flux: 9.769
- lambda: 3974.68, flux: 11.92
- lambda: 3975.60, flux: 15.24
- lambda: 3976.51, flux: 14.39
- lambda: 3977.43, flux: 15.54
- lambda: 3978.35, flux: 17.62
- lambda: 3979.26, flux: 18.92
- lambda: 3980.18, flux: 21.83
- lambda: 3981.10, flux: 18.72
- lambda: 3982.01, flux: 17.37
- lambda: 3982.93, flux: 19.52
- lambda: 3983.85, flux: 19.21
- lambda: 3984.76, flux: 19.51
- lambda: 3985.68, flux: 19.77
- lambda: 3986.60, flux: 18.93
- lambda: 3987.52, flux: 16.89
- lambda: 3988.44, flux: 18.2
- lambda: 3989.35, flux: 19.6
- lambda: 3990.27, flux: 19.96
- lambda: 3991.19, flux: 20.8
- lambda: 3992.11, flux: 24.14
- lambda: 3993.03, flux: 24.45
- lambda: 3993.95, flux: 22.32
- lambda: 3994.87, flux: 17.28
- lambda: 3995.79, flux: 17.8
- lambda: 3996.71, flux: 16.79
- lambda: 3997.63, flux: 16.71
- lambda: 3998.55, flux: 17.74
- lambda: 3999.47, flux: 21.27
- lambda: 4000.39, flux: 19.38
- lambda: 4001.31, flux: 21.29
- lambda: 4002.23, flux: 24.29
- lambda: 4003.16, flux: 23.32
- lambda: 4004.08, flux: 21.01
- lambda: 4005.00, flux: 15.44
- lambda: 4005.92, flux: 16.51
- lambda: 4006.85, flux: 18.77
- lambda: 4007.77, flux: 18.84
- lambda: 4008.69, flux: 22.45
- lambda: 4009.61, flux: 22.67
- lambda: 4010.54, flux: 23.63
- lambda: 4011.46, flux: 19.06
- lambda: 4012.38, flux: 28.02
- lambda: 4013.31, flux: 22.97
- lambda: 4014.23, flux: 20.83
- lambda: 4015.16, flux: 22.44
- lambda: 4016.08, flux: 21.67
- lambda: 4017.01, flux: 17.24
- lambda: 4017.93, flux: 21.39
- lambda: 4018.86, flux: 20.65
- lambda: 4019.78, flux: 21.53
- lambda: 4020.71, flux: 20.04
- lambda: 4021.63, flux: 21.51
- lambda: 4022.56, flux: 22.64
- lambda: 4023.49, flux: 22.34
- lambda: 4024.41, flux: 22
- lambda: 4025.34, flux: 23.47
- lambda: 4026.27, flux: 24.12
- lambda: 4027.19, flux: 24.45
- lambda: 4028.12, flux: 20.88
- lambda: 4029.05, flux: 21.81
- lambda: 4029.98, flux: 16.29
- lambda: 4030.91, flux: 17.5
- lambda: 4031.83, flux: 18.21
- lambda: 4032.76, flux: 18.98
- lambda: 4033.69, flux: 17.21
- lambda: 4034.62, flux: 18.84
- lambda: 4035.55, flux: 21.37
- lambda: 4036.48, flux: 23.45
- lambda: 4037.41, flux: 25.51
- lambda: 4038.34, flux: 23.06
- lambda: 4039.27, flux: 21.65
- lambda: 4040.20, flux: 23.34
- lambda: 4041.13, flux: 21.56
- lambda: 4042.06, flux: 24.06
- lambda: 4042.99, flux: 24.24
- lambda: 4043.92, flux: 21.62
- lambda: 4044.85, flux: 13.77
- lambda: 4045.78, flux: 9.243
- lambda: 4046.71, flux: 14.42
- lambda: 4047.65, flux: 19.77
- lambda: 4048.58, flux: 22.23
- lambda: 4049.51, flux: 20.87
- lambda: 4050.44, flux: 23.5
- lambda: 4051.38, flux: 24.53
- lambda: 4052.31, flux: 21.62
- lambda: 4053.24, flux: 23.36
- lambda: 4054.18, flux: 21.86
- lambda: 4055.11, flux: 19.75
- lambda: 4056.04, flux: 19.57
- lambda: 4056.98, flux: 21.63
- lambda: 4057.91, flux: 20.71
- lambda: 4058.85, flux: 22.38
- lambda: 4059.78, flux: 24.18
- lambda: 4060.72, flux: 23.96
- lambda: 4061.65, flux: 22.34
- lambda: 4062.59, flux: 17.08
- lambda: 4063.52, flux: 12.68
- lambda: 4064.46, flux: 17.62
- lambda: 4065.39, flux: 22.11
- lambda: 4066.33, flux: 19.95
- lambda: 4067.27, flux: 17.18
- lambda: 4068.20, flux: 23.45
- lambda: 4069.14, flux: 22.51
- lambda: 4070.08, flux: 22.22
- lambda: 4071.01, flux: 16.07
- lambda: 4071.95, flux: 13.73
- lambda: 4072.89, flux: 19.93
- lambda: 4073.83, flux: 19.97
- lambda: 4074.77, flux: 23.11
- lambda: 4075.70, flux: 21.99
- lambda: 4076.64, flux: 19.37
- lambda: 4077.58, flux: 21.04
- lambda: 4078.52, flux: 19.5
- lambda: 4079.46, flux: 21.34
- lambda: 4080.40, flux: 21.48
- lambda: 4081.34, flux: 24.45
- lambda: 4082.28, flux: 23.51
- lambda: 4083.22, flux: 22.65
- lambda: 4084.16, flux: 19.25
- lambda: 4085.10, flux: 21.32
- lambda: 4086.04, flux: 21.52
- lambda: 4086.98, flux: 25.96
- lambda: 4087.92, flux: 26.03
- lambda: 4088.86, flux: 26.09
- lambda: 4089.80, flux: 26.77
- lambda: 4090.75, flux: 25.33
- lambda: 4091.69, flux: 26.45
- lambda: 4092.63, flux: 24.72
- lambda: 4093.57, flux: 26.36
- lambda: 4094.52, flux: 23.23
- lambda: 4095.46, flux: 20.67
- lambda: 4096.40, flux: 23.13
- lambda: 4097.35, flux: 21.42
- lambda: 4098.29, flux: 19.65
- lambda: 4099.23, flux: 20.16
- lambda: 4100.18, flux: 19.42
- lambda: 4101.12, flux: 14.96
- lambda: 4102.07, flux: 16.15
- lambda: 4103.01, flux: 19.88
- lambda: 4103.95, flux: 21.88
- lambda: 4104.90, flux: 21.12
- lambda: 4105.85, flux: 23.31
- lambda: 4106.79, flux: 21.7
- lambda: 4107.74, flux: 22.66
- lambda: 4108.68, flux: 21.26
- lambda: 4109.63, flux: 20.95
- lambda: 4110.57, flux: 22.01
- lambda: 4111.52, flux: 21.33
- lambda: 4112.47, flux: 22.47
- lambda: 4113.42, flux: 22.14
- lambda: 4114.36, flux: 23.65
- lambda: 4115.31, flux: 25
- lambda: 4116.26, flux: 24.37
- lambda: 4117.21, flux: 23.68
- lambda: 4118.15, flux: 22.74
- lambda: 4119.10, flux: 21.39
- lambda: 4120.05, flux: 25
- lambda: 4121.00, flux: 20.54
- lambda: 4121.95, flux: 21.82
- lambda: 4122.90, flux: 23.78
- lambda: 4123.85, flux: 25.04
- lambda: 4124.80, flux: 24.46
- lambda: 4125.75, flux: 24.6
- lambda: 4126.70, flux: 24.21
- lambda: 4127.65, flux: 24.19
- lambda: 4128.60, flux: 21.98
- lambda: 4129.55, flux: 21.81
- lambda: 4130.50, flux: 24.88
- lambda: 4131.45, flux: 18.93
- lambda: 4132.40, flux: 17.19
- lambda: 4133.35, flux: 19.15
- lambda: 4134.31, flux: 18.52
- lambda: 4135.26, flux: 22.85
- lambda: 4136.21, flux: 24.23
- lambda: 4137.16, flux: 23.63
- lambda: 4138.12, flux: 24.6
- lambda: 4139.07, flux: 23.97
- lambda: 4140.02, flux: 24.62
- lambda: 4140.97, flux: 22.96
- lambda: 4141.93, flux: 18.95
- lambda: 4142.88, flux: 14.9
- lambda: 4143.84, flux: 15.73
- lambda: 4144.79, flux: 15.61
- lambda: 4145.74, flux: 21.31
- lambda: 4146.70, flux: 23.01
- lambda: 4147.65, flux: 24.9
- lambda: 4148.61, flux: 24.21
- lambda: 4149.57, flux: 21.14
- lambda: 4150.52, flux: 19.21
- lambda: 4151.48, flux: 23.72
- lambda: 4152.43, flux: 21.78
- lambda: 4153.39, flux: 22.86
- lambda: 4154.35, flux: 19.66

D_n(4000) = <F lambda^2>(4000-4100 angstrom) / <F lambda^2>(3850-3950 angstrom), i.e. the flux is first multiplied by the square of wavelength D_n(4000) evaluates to 2.00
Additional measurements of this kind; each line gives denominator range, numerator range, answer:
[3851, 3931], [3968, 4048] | 1.65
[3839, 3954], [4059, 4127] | 2.06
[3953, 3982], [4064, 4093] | 1.99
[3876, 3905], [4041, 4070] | 1.82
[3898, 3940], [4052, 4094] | 2.14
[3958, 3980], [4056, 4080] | 2.14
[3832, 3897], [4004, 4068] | 1.95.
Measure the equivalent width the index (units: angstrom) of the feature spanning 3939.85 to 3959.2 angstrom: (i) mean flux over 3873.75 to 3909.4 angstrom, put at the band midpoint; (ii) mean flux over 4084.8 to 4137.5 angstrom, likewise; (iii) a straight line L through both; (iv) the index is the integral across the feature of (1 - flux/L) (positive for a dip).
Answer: 2.0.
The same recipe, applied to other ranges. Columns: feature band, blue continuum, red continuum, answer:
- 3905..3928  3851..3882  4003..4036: 2.6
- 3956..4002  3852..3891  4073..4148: 4.5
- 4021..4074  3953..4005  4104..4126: -4.5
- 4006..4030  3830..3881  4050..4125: -3.8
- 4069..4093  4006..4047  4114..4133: -0.1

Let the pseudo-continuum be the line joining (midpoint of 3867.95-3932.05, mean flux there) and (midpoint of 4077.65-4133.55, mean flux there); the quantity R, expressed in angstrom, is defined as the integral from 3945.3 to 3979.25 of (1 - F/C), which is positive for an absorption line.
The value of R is 8.0 angstrom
